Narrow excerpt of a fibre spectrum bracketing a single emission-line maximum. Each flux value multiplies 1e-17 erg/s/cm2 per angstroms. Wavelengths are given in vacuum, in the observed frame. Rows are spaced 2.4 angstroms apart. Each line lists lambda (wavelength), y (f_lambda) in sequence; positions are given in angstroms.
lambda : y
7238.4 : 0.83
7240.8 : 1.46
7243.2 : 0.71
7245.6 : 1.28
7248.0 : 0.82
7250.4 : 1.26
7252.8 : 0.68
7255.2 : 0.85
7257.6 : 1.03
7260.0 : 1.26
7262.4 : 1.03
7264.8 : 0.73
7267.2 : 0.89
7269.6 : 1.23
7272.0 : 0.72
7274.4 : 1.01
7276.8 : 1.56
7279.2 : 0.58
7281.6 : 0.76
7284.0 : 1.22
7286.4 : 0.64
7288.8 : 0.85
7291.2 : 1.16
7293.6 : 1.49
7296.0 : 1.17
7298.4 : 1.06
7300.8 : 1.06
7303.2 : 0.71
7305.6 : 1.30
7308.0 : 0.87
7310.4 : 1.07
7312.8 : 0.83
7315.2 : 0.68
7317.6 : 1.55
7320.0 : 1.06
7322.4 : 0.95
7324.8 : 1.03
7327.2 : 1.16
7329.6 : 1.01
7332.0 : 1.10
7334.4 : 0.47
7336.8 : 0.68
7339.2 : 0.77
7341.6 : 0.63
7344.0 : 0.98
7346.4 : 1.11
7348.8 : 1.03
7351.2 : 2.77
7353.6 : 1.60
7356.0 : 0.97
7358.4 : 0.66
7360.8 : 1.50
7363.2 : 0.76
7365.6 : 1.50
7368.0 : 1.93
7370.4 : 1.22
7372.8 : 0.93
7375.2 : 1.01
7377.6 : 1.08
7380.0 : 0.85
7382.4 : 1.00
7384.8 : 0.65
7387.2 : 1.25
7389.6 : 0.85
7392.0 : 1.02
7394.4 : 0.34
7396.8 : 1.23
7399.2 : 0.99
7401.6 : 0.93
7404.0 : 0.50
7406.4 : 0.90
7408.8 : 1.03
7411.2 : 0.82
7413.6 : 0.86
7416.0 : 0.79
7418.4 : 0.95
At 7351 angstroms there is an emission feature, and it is [S II] 6716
